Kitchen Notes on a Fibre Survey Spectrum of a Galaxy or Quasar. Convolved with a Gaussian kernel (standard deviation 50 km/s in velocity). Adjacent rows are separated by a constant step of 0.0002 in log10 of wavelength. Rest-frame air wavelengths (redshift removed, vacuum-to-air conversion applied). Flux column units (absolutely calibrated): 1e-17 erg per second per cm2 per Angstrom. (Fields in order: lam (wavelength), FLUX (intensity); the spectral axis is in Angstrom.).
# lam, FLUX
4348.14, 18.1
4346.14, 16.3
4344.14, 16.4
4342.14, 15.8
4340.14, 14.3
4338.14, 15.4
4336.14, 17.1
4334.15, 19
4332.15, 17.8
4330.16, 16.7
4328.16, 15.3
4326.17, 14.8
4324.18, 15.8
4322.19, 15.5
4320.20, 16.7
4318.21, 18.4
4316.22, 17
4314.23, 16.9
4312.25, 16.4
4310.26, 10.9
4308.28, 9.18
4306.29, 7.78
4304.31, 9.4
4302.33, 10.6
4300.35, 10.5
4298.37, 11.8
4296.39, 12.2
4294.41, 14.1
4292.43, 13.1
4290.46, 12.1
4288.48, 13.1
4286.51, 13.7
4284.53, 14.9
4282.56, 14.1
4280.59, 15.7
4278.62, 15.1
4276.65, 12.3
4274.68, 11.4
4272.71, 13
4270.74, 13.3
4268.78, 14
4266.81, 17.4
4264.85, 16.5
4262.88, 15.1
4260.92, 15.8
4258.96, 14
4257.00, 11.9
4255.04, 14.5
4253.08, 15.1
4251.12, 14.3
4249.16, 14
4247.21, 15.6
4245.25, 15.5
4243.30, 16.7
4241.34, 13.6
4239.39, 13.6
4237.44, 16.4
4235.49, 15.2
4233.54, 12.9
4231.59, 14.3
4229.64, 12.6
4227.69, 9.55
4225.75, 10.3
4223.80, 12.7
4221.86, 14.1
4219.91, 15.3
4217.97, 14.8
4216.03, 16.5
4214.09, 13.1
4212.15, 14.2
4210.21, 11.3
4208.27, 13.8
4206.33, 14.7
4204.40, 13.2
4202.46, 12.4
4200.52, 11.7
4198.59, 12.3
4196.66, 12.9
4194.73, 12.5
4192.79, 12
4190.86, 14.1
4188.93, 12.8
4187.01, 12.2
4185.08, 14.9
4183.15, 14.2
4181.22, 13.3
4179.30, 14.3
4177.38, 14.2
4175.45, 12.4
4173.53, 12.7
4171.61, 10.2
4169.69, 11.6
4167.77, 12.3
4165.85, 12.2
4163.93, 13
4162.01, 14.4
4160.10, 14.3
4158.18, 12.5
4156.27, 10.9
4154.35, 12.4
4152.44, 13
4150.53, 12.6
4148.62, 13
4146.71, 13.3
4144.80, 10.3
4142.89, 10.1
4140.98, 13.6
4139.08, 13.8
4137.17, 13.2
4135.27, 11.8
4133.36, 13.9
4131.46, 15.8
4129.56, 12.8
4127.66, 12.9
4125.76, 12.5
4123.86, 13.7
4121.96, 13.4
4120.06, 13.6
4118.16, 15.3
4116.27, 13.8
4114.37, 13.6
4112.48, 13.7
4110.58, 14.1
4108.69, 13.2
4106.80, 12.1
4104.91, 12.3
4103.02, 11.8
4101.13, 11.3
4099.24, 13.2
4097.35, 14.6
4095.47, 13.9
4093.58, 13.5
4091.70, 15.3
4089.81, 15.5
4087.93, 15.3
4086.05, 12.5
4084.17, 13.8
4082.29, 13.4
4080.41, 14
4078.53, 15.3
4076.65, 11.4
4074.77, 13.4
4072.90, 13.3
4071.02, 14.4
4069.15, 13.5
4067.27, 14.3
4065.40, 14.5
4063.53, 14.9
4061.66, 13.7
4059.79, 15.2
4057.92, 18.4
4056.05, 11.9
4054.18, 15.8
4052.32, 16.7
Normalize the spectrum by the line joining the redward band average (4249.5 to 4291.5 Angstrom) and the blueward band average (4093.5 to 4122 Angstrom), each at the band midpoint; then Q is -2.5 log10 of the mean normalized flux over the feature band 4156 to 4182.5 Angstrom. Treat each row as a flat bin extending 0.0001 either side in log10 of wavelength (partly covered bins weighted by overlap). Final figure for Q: 0.07 mag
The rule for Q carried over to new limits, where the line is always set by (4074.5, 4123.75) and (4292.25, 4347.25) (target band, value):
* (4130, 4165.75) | 0.075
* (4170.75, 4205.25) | 0.085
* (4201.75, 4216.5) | 0.037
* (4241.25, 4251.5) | -0.067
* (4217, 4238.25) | 0.053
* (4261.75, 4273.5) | -0.047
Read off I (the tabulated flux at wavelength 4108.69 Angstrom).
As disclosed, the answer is 13.2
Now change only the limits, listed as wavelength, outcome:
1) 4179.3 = 14.3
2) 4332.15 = 17.8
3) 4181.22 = 13.3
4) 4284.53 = 14.9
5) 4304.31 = 9.4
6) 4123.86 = 13.7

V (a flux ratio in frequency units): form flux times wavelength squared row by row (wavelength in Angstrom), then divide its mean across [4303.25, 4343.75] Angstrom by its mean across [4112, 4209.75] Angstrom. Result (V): 1.25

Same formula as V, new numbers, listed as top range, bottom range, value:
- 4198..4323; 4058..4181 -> 1.10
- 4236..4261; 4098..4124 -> 1.18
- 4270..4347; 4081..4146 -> 1.17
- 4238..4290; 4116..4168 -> 1.17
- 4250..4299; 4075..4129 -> 1.12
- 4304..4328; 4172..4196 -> 1.15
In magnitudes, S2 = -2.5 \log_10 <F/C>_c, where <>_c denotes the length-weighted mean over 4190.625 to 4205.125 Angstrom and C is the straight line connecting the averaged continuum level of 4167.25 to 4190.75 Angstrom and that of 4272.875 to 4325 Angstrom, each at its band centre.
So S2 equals 0.04 mag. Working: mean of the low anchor 13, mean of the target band 12.5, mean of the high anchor 13.4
